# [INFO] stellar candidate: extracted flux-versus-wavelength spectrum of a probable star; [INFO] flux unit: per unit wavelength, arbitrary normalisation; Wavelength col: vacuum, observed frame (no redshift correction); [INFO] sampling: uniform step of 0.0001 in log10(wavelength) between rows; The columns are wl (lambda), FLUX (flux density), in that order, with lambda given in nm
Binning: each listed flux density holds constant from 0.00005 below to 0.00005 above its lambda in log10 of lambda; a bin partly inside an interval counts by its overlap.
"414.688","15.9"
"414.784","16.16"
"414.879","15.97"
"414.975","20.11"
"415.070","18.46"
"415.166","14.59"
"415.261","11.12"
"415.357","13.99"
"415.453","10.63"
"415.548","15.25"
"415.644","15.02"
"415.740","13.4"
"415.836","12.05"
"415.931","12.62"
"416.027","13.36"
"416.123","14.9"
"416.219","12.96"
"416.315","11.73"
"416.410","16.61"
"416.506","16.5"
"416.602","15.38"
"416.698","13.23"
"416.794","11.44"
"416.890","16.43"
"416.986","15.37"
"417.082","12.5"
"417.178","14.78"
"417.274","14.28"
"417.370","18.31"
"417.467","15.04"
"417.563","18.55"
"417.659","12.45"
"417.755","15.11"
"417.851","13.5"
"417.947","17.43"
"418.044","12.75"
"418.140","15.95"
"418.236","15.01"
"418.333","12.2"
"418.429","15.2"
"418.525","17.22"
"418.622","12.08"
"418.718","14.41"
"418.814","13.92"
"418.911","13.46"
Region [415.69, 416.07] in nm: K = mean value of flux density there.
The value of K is 12.9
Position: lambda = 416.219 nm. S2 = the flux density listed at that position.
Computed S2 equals 12.96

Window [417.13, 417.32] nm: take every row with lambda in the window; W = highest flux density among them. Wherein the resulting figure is 14.78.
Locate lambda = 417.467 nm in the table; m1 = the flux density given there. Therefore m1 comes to 15.04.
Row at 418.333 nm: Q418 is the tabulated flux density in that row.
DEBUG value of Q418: 12.2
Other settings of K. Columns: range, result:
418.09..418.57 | 15.1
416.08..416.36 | 13.2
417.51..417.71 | 15.5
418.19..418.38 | 13.5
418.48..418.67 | 14.6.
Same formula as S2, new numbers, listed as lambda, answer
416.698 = 13.23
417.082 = 12.5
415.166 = 14.59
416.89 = 16.43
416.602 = 15.38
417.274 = 14.28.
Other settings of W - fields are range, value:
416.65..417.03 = 16.43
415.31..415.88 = 15.25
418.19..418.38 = 15.01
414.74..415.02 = 20.11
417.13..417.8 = 18.55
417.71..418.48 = 17.43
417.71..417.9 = 15.11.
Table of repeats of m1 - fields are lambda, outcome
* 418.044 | 12.75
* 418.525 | 17.22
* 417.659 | 12.45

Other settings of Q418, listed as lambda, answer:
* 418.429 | 15.2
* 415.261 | 11.12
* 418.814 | 13.92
